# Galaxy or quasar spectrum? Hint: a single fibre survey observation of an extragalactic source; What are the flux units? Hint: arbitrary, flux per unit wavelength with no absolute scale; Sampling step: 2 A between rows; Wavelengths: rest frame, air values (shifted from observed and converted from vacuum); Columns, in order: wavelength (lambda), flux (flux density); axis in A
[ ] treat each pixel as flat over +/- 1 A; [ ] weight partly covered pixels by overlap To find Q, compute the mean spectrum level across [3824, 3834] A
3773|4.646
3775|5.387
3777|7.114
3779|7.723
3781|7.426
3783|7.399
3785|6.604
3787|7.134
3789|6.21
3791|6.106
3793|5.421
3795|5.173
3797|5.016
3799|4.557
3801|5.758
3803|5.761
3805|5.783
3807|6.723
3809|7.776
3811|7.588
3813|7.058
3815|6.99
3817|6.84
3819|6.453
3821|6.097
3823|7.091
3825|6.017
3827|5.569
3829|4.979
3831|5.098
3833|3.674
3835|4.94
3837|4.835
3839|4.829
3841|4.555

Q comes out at 5.07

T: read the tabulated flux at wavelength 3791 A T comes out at 6.106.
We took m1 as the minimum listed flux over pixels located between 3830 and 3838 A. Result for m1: 3.674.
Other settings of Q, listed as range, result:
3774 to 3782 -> 6.91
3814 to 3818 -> 6.92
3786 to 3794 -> 6.22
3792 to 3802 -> 5.19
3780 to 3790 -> 6.95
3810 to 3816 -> 7.21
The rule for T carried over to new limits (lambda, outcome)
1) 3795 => 5.173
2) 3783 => 7.399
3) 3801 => 5.758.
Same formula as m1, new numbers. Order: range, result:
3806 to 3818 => 6.723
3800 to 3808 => 5.758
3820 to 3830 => 4.979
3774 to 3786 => 5.387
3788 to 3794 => 5.421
